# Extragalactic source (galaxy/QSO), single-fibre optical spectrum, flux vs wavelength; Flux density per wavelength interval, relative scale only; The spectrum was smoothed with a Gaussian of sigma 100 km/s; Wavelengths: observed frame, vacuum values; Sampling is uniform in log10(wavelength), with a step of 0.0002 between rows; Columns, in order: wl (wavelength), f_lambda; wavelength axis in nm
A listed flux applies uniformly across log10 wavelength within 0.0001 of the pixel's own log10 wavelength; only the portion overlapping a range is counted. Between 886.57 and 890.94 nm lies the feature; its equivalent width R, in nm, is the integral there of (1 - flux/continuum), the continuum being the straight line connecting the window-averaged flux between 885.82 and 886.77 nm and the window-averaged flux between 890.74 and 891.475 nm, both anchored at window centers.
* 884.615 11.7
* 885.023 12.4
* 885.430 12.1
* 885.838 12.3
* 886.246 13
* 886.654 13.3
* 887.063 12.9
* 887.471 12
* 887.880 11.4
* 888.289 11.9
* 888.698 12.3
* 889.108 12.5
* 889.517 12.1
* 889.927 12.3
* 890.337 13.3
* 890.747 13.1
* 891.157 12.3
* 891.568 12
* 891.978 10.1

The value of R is 0.09 nm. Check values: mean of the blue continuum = 12.9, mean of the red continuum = 12.5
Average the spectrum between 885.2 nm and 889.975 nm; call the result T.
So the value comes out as 12.3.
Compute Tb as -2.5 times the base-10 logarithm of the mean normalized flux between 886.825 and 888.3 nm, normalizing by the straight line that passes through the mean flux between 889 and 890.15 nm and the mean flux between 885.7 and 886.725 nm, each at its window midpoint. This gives 0.05 mag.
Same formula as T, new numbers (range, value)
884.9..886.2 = 12.4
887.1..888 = 12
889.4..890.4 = 12.5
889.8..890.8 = 12.9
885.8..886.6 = 12.8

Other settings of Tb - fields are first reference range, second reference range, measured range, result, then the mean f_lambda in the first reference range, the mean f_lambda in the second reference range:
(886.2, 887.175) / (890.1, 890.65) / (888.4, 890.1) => 0.076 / 13.1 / 13.2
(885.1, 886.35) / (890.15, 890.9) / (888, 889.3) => 0.063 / 12.4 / 13.2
